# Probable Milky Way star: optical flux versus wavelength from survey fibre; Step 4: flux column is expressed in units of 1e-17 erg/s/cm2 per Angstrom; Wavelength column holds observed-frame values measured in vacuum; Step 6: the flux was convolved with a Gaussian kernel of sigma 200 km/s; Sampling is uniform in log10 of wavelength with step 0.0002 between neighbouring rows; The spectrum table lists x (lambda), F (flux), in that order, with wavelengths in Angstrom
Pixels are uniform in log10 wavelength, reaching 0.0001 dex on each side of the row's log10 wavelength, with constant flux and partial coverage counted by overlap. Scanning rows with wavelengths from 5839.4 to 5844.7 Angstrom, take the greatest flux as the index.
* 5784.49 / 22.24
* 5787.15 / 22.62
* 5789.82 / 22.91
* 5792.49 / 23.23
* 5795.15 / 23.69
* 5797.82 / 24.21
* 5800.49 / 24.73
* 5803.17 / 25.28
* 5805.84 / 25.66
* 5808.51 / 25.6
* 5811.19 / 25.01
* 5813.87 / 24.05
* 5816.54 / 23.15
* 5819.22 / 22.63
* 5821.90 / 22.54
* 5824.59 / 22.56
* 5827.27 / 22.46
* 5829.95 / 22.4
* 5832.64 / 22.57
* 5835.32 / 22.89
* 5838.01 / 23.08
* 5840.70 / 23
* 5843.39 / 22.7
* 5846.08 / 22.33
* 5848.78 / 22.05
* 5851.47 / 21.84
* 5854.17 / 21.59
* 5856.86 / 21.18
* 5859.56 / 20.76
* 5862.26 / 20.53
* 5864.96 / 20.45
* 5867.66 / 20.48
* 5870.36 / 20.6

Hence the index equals 23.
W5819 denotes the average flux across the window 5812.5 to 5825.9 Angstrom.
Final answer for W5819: 23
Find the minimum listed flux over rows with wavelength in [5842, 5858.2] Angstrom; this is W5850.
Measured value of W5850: 21.18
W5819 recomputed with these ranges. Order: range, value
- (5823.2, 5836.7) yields 22.6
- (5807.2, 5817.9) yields 24.4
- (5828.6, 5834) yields 22.5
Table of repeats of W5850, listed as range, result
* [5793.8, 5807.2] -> 23.69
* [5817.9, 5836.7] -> 22.4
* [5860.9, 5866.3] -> 20.45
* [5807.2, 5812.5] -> 25.01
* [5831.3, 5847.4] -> 22.33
